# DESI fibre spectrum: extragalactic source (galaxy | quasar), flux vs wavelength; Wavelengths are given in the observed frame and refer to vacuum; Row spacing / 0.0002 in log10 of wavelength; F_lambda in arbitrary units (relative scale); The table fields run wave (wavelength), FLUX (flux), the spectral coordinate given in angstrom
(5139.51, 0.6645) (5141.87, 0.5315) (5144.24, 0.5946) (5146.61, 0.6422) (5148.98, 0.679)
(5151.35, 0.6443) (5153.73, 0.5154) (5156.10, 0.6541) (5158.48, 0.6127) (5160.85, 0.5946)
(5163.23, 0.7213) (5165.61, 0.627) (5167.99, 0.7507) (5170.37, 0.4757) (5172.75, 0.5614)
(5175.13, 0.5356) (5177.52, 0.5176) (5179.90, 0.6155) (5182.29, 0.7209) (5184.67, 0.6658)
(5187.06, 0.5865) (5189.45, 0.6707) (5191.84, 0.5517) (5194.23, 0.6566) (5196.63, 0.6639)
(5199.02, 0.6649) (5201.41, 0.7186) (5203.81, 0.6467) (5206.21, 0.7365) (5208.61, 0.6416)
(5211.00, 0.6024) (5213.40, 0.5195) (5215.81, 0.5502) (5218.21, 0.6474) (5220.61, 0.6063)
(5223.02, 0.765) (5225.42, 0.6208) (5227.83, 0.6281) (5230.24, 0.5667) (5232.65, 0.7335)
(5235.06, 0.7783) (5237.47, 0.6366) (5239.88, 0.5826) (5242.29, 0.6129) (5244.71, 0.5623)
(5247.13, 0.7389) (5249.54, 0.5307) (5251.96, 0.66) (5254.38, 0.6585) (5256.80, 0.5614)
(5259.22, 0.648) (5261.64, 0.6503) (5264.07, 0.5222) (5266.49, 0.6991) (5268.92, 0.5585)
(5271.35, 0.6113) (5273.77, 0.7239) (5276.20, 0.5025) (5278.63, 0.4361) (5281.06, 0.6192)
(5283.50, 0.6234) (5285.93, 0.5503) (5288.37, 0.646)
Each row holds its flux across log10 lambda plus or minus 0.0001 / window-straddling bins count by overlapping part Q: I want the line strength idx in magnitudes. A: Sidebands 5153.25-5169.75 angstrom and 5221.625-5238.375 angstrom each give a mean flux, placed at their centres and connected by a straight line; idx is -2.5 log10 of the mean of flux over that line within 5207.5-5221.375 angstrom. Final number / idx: 0.126 mag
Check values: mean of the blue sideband 0.639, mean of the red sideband 0.675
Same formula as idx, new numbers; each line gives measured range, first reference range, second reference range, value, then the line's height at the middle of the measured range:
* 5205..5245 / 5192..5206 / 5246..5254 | 0.031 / 0.655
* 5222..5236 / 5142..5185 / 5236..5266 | -0.105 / 0.617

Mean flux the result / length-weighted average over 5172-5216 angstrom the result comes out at 0.625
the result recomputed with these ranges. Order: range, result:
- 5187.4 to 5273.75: 0.635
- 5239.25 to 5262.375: 0.621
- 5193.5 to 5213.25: 0.659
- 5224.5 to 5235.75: 0.661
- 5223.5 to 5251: 0.639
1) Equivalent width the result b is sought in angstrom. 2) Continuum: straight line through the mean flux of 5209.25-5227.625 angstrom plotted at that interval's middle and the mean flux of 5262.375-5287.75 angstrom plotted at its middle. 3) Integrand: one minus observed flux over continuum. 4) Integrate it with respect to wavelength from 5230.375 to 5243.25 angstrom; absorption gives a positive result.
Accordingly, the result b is -1.1 angstrom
